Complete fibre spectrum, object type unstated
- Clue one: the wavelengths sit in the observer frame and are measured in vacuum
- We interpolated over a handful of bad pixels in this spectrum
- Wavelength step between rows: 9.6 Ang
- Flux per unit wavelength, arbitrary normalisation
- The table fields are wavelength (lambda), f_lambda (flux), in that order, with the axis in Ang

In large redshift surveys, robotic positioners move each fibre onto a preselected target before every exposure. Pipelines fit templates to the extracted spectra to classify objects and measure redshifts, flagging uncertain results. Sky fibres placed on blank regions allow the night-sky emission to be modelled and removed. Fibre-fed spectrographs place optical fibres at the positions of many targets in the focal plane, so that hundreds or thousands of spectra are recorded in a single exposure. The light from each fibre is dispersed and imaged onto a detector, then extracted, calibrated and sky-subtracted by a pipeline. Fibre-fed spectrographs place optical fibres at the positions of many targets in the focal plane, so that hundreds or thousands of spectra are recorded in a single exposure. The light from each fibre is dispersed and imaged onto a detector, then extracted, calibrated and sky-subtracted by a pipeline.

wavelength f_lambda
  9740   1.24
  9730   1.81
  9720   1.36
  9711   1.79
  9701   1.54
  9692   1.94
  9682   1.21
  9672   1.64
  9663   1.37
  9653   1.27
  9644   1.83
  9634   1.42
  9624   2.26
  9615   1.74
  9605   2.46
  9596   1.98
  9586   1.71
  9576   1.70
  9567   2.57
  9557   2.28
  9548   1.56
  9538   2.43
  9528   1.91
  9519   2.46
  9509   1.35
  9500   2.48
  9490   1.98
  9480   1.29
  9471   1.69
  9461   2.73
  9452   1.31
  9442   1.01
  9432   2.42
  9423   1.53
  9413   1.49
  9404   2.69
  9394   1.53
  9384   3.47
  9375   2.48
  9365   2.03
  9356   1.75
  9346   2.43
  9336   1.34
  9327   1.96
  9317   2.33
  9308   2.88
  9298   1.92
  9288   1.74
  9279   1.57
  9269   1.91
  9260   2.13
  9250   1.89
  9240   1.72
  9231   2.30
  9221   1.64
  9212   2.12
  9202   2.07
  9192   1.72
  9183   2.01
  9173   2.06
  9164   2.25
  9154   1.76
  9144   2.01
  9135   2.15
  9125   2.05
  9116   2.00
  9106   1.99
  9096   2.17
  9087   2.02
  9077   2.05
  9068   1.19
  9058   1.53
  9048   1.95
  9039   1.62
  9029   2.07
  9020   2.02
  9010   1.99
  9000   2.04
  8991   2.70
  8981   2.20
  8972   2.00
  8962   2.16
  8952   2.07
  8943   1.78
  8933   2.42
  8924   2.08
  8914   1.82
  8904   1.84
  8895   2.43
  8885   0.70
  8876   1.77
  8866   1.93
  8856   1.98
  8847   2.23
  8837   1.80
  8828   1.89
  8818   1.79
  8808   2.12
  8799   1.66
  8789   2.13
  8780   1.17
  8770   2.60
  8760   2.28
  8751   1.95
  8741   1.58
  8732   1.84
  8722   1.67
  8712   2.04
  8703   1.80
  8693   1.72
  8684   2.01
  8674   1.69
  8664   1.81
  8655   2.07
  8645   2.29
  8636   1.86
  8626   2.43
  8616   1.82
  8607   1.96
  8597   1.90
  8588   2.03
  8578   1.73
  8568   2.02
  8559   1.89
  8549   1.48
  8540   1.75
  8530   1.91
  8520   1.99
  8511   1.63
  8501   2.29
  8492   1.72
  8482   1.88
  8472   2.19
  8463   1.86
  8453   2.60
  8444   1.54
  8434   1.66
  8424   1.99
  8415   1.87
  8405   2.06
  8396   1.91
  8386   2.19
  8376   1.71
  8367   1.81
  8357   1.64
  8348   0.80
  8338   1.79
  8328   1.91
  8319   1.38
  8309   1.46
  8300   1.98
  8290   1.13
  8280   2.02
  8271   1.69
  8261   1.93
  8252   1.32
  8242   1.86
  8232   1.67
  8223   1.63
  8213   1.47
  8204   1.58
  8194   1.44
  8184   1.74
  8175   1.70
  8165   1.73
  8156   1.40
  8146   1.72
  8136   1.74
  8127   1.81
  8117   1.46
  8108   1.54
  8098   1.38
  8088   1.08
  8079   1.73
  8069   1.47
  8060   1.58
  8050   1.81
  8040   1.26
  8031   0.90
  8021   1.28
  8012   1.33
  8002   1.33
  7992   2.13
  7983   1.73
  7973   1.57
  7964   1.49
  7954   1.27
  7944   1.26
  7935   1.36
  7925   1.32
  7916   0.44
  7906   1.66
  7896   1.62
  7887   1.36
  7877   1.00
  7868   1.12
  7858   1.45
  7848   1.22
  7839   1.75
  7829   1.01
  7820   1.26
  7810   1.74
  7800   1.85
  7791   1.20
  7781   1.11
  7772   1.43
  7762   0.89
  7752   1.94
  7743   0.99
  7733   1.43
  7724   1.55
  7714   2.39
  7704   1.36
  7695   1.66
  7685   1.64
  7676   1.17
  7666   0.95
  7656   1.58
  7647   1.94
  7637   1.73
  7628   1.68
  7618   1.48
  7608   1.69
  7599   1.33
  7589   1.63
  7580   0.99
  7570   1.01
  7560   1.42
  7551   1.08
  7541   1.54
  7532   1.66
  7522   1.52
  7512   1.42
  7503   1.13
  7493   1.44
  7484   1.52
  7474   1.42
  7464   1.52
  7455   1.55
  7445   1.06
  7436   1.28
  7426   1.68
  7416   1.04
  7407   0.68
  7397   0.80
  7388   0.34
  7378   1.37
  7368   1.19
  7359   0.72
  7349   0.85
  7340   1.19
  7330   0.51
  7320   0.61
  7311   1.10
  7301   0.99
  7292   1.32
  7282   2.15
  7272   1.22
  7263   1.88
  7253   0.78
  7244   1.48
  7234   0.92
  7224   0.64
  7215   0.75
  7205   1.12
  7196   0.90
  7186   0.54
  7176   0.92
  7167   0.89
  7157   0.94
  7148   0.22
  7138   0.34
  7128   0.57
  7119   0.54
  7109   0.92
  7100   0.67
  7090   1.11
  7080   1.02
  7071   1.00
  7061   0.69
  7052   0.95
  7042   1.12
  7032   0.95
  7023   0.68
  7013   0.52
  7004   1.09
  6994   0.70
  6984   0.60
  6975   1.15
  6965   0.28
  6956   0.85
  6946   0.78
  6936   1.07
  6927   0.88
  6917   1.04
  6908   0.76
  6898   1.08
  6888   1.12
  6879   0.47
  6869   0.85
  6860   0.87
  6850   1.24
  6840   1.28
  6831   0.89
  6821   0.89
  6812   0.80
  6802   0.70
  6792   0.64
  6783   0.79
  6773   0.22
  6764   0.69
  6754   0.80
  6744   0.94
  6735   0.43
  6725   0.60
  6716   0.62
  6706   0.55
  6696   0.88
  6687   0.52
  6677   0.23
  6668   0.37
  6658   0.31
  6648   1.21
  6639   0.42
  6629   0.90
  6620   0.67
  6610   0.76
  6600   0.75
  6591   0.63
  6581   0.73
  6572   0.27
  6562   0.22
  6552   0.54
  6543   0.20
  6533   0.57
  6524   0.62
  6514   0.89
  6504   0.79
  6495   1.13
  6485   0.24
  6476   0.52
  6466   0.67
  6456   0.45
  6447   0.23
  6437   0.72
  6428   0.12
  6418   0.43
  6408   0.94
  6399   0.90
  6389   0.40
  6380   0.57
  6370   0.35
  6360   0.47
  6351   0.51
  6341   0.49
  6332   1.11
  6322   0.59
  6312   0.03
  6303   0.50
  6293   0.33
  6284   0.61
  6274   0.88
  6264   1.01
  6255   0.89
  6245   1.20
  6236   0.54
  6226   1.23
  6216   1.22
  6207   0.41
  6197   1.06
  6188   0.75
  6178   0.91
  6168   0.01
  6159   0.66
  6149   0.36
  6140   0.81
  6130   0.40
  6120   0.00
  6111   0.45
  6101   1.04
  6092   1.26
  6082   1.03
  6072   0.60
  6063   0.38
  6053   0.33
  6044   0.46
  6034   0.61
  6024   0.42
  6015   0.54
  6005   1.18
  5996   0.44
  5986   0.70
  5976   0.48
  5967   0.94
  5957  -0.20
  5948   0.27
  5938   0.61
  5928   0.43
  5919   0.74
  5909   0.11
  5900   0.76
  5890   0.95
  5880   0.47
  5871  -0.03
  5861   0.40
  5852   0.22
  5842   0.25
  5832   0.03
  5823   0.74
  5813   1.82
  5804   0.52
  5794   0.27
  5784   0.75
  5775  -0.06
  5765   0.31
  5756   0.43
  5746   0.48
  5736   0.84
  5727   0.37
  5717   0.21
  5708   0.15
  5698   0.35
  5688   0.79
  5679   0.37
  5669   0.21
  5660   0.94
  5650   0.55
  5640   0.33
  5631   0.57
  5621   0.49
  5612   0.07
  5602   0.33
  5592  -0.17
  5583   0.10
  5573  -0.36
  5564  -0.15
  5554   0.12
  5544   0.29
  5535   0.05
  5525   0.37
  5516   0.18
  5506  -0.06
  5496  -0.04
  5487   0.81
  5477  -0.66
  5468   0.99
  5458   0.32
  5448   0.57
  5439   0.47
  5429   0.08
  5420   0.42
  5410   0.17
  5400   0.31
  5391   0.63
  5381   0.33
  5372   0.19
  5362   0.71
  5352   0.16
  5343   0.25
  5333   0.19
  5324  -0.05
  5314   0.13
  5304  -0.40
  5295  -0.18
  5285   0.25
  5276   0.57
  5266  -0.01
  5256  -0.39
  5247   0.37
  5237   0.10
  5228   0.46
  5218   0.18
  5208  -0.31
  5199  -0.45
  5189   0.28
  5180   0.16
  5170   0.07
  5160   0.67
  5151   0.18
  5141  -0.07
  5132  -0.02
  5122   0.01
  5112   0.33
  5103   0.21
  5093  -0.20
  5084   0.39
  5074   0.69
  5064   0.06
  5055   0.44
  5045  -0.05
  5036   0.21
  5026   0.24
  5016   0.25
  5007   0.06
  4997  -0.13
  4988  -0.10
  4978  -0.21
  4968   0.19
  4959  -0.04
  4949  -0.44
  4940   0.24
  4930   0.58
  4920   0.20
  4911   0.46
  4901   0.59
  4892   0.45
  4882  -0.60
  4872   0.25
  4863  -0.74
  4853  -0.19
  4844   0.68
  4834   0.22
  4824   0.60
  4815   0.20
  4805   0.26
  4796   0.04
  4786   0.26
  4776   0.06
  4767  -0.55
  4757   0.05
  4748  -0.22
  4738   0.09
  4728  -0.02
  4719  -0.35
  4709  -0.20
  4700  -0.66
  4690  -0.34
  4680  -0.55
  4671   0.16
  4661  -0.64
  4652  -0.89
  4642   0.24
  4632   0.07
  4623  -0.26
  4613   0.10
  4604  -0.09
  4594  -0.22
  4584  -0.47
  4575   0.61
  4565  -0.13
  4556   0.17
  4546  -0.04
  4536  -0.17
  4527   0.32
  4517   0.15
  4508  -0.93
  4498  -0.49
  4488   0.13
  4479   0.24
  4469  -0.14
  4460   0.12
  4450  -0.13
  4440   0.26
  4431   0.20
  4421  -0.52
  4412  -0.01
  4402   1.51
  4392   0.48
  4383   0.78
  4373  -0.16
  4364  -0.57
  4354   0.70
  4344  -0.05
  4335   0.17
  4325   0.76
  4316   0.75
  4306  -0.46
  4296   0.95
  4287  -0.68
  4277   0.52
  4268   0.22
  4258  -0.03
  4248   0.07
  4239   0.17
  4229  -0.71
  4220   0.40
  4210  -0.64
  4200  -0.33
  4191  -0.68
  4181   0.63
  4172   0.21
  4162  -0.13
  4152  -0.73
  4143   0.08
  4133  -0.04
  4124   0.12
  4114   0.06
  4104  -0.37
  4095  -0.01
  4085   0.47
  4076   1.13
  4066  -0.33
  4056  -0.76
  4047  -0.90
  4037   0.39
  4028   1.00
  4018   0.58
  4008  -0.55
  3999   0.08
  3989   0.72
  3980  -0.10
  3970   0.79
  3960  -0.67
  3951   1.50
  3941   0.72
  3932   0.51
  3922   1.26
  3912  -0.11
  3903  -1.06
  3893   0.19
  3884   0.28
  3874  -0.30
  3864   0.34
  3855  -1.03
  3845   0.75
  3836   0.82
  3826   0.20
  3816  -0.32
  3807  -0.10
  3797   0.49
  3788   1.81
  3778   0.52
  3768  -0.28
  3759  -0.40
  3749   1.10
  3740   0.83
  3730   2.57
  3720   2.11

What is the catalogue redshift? 0.86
